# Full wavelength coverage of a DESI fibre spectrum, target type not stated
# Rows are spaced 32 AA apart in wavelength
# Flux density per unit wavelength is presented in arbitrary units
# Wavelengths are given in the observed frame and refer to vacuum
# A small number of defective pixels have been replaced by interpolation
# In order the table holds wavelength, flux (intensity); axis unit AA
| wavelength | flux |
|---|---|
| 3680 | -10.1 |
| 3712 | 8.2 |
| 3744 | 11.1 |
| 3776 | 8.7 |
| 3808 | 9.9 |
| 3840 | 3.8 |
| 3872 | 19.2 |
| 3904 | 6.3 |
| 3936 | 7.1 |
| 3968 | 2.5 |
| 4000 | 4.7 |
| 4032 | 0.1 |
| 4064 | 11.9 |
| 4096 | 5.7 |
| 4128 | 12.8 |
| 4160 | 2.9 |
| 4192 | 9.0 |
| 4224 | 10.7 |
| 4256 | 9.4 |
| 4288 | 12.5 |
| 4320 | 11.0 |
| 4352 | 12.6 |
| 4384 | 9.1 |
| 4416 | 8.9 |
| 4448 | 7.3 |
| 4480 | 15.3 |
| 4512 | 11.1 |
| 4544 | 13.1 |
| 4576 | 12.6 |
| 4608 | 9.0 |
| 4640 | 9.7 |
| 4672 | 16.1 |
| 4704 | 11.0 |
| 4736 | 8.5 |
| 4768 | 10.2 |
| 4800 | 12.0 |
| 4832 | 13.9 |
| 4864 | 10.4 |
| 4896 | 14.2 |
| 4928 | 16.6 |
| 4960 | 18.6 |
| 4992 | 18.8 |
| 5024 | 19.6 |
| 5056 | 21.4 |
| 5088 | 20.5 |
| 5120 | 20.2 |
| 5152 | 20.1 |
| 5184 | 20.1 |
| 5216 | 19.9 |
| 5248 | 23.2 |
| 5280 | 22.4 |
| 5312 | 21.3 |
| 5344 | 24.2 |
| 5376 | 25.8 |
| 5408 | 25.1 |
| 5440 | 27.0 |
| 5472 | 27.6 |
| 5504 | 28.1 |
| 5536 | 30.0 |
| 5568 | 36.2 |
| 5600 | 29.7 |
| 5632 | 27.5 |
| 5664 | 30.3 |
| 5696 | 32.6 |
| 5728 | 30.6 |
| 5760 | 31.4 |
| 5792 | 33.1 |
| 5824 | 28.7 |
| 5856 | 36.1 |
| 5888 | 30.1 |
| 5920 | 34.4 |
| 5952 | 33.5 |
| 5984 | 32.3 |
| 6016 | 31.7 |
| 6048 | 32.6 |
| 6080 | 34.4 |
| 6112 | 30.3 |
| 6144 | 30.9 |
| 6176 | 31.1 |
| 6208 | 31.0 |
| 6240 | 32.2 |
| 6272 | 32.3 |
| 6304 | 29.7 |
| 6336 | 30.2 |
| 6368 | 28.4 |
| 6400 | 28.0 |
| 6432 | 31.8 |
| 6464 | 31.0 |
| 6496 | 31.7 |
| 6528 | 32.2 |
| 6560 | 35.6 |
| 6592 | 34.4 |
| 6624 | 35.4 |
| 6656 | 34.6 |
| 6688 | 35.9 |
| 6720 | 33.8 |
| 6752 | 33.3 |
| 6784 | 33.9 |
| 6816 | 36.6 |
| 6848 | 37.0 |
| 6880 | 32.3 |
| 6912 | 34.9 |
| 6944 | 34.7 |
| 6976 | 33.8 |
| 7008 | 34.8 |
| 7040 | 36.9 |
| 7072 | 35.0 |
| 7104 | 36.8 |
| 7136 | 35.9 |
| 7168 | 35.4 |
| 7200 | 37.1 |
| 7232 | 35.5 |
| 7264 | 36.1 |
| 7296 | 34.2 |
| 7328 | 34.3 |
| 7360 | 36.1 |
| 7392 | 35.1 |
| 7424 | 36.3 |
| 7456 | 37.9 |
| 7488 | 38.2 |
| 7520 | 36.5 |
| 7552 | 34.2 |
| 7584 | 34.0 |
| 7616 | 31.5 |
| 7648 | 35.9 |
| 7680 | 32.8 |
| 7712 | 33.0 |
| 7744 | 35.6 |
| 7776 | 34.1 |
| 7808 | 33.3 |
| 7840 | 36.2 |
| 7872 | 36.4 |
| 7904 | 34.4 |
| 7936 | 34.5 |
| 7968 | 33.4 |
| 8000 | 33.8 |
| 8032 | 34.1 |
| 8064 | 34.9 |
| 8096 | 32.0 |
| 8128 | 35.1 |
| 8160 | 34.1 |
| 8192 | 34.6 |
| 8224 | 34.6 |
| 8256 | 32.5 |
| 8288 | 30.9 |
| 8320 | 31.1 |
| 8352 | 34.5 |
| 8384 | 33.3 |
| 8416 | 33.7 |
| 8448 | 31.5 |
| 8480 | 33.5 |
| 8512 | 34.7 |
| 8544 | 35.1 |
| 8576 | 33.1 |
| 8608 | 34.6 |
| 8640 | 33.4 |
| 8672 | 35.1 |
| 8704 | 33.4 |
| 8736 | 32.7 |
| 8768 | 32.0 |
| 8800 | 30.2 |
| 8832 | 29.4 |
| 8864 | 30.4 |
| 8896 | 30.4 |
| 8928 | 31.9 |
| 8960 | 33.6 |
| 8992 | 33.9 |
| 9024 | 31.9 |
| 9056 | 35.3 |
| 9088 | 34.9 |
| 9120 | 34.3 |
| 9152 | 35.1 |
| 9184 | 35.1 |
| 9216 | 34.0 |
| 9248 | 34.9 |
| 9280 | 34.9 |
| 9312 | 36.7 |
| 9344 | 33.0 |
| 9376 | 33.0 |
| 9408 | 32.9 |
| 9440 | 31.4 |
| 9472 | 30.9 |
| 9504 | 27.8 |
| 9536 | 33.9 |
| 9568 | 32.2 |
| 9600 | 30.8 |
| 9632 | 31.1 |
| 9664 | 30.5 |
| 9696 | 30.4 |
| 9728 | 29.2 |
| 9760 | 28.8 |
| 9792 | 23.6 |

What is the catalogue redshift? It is 0.233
